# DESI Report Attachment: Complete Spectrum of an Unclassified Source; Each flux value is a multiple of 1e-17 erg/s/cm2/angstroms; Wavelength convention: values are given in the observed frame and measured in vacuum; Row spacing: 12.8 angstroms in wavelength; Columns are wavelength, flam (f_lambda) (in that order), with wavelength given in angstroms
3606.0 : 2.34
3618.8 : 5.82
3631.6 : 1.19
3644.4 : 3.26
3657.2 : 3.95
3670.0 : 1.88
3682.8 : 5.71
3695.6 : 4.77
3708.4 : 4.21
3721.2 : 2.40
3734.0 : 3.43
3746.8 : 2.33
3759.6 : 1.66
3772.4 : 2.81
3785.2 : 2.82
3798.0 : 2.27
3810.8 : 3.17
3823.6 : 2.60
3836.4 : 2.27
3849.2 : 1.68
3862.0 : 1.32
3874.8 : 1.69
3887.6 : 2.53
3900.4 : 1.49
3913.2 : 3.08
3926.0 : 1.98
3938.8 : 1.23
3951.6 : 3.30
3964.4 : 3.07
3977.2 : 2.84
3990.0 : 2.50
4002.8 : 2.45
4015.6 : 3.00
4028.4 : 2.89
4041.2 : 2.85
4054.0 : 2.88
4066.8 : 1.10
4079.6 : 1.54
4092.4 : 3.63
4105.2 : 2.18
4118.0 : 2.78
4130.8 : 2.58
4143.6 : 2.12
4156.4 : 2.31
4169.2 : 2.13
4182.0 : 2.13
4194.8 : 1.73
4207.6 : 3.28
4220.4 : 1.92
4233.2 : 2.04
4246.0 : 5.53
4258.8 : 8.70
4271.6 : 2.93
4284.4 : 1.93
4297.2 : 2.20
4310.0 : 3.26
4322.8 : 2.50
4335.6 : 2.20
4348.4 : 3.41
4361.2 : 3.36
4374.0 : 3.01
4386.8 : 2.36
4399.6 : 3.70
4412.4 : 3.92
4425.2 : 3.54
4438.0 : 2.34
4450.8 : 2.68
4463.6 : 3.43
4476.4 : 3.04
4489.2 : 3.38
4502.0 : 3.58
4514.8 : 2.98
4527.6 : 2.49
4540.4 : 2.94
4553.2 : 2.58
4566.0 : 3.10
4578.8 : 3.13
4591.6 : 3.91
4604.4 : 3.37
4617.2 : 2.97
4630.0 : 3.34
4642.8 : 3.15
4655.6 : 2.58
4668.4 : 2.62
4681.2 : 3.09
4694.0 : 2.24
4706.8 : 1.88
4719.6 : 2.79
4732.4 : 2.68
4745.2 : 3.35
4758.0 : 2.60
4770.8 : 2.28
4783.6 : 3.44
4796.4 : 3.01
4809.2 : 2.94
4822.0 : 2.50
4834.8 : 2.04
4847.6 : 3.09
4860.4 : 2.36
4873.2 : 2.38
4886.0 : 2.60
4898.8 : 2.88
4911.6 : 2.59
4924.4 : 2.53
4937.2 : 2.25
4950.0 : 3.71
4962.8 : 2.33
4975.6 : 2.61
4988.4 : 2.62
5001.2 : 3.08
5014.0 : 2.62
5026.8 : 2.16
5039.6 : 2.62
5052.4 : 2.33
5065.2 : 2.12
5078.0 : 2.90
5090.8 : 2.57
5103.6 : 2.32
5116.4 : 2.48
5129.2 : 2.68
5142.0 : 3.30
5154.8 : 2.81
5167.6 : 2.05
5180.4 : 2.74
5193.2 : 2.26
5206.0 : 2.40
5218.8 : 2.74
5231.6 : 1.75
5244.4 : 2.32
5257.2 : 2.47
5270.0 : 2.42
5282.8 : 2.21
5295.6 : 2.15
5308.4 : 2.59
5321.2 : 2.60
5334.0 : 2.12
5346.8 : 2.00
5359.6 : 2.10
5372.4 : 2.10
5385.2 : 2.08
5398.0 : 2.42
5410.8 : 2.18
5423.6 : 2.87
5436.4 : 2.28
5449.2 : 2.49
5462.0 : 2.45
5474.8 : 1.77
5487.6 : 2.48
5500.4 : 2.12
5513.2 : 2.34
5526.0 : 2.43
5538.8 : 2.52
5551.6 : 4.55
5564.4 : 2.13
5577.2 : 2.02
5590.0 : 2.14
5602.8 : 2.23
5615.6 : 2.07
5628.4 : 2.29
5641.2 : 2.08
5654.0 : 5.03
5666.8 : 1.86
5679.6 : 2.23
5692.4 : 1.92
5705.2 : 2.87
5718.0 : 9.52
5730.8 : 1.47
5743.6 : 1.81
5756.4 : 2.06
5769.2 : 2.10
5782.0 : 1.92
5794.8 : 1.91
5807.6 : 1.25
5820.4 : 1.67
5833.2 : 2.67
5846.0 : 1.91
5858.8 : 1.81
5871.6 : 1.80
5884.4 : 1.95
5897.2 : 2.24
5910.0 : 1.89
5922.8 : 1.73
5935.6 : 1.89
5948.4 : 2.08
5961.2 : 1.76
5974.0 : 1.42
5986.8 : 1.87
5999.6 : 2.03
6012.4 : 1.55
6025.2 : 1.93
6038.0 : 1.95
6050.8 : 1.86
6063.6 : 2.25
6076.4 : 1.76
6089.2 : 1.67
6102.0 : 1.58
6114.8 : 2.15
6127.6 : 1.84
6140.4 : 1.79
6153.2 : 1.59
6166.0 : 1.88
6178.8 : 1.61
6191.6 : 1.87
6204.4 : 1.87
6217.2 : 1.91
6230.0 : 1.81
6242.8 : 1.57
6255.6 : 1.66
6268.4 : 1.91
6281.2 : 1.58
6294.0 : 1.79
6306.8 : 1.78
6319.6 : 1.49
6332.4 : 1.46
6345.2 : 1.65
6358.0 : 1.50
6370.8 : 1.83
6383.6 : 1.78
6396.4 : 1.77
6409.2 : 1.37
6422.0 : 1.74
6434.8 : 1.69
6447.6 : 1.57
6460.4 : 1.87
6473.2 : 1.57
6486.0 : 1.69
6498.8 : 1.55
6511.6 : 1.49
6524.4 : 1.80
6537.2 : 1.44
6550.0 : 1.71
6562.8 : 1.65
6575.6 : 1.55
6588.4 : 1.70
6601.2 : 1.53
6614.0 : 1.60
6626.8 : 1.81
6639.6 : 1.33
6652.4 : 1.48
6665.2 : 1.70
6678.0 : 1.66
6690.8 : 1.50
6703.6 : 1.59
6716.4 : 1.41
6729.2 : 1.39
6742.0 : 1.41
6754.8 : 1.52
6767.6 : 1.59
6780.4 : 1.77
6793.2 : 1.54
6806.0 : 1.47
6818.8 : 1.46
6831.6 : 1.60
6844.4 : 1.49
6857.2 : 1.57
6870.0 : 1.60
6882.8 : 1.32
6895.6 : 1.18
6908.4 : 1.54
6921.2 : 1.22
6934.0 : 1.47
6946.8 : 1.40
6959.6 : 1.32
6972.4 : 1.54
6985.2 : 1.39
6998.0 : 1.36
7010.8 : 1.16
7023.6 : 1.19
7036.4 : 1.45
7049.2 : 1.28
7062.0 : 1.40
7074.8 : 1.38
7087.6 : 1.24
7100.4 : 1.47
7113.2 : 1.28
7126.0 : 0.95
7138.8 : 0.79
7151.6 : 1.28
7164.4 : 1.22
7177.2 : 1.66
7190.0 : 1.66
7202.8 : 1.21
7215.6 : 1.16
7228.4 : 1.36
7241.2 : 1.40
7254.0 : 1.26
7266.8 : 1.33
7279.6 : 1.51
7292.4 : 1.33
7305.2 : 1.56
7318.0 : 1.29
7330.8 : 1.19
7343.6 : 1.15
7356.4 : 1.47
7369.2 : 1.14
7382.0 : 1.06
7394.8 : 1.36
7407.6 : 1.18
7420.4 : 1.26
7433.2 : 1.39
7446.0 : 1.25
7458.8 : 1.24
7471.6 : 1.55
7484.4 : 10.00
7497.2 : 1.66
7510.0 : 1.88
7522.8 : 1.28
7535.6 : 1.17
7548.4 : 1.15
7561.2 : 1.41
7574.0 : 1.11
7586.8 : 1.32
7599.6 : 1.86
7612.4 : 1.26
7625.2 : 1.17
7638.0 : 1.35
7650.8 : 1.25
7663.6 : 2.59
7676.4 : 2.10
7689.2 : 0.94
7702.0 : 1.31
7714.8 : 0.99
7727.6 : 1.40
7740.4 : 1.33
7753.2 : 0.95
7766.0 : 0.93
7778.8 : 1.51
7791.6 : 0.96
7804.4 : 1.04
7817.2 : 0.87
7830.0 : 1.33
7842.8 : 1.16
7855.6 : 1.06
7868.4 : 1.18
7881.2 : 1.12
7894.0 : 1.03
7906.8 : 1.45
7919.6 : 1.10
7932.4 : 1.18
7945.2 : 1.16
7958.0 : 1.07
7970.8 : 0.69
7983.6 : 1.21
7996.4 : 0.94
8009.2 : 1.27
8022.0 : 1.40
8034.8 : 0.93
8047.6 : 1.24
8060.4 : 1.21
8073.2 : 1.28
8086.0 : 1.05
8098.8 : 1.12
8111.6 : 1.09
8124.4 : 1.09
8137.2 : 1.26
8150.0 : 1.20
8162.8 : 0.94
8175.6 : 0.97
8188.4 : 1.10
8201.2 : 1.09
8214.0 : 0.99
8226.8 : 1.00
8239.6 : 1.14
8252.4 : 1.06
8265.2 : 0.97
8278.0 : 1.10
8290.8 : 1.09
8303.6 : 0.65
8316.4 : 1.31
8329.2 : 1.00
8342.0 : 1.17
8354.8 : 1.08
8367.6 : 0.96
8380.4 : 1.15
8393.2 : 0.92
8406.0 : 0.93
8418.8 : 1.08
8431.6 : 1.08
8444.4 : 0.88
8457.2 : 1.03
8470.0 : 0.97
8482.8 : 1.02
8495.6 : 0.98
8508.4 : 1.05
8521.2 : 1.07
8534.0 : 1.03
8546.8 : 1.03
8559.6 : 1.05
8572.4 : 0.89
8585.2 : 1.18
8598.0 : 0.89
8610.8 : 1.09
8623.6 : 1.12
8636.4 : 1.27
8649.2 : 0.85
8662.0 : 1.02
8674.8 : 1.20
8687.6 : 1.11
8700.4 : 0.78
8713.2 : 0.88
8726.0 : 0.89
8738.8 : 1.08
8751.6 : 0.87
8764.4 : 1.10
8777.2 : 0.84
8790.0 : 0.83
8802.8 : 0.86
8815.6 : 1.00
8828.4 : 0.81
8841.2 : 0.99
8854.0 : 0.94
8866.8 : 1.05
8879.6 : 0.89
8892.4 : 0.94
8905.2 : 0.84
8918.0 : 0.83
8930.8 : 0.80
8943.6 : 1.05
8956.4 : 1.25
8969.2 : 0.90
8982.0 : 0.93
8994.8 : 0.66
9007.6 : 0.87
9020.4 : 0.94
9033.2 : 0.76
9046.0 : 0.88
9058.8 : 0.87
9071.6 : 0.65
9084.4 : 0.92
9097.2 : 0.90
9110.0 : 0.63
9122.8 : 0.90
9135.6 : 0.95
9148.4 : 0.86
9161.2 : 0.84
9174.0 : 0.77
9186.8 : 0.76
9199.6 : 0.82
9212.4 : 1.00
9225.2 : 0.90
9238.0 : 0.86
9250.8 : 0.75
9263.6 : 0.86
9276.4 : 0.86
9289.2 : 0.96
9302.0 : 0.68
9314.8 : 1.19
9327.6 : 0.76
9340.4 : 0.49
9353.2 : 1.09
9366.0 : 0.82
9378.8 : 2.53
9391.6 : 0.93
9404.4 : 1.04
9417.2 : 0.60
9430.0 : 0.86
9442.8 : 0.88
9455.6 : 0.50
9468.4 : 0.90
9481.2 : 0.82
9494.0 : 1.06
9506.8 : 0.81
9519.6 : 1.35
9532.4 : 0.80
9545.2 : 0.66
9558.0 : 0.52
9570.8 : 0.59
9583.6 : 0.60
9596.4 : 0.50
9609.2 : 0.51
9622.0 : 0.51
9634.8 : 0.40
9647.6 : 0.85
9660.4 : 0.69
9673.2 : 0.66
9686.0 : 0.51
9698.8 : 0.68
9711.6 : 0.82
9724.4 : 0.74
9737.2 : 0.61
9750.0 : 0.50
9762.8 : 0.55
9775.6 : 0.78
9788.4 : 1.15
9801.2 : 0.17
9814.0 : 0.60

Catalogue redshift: 0.14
